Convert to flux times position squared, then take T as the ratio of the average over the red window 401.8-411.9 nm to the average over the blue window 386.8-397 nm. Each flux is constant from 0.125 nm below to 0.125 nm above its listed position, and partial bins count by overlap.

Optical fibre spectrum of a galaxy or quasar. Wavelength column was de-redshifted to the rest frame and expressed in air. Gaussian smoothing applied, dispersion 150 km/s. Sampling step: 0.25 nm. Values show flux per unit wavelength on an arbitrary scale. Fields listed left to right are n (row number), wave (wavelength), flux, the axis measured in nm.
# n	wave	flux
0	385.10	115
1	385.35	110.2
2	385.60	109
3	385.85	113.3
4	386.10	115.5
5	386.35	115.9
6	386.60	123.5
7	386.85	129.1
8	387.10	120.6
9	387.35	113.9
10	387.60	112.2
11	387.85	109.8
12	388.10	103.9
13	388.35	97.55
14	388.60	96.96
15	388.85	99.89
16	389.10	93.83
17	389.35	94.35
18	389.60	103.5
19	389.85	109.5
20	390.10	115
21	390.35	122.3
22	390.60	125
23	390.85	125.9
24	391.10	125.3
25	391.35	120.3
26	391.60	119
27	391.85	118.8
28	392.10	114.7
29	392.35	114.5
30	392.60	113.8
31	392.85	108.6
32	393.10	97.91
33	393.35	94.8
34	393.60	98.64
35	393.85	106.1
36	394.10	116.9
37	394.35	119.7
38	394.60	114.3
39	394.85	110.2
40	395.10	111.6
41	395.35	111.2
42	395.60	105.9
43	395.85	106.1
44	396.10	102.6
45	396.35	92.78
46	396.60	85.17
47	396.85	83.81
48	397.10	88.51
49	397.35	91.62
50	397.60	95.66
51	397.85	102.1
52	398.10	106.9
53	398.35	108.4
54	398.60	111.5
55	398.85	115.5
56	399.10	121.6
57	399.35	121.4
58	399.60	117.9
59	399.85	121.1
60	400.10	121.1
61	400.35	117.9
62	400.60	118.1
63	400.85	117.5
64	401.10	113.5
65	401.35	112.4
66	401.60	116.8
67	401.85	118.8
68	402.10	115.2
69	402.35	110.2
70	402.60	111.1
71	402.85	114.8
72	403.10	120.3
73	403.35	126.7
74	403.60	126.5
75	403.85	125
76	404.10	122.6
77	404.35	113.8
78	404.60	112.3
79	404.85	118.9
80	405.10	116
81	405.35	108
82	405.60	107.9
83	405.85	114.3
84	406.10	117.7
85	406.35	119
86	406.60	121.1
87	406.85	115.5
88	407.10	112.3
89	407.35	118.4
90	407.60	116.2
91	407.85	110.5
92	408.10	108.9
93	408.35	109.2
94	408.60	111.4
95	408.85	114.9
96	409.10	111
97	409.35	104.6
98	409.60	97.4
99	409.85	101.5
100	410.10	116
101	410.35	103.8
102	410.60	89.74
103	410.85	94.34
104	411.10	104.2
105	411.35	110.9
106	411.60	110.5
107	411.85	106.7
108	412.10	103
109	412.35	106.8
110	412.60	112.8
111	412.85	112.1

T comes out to 1.1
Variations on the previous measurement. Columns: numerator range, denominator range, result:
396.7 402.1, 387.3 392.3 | 1.05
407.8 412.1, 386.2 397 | 1.06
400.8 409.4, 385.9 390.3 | 1.15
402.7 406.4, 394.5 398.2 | 1.22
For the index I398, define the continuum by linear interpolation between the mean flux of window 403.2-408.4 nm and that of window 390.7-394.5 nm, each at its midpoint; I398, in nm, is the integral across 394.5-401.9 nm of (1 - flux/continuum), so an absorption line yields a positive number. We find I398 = 0.38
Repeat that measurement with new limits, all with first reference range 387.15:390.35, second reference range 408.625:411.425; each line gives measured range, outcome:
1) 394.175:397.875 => 0.121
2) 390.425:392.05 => -0.260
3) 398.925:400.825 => -0.267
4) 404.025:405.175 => -0.129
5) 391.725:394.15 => -0.071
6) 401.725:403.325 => -0.168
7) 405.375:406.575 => -0.115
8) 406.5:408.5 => -0.177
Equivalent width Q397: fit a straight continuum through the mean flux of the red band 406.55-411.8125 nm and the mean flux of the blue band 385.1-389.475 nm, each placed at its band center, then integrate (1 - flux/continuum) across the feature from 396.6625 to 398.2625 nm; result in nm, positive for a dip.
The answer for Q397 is 0.210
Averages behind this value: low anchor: 110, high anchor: 108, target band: 94.7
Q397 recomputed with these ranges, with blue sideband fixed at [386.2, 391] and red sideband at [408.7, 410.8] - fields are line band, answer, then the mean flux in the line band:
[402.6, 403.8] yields -0.16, 121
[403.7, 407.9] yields -0.40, 116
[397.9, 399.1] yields -0.03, 111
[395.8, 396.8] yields 0.13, 95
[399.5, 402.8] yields -0.27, 116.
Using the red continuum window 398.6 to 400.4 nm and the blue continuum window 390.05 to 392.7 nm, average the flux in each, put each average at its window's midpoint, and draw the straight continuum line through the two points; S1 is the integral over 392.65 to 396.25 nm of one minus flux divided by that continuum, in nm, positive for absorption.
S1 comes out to 0.36 nm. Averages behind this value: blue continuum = 120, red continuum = 119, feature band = 107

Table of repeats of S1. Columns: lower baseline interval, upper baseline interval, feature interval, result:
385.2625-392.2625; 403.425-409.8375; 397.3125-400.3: 0.040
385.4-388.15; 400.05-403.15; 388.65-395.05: 0.240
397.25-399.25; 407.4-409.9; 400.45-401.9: -0.114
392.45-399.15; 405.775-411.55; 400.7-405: -0.407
